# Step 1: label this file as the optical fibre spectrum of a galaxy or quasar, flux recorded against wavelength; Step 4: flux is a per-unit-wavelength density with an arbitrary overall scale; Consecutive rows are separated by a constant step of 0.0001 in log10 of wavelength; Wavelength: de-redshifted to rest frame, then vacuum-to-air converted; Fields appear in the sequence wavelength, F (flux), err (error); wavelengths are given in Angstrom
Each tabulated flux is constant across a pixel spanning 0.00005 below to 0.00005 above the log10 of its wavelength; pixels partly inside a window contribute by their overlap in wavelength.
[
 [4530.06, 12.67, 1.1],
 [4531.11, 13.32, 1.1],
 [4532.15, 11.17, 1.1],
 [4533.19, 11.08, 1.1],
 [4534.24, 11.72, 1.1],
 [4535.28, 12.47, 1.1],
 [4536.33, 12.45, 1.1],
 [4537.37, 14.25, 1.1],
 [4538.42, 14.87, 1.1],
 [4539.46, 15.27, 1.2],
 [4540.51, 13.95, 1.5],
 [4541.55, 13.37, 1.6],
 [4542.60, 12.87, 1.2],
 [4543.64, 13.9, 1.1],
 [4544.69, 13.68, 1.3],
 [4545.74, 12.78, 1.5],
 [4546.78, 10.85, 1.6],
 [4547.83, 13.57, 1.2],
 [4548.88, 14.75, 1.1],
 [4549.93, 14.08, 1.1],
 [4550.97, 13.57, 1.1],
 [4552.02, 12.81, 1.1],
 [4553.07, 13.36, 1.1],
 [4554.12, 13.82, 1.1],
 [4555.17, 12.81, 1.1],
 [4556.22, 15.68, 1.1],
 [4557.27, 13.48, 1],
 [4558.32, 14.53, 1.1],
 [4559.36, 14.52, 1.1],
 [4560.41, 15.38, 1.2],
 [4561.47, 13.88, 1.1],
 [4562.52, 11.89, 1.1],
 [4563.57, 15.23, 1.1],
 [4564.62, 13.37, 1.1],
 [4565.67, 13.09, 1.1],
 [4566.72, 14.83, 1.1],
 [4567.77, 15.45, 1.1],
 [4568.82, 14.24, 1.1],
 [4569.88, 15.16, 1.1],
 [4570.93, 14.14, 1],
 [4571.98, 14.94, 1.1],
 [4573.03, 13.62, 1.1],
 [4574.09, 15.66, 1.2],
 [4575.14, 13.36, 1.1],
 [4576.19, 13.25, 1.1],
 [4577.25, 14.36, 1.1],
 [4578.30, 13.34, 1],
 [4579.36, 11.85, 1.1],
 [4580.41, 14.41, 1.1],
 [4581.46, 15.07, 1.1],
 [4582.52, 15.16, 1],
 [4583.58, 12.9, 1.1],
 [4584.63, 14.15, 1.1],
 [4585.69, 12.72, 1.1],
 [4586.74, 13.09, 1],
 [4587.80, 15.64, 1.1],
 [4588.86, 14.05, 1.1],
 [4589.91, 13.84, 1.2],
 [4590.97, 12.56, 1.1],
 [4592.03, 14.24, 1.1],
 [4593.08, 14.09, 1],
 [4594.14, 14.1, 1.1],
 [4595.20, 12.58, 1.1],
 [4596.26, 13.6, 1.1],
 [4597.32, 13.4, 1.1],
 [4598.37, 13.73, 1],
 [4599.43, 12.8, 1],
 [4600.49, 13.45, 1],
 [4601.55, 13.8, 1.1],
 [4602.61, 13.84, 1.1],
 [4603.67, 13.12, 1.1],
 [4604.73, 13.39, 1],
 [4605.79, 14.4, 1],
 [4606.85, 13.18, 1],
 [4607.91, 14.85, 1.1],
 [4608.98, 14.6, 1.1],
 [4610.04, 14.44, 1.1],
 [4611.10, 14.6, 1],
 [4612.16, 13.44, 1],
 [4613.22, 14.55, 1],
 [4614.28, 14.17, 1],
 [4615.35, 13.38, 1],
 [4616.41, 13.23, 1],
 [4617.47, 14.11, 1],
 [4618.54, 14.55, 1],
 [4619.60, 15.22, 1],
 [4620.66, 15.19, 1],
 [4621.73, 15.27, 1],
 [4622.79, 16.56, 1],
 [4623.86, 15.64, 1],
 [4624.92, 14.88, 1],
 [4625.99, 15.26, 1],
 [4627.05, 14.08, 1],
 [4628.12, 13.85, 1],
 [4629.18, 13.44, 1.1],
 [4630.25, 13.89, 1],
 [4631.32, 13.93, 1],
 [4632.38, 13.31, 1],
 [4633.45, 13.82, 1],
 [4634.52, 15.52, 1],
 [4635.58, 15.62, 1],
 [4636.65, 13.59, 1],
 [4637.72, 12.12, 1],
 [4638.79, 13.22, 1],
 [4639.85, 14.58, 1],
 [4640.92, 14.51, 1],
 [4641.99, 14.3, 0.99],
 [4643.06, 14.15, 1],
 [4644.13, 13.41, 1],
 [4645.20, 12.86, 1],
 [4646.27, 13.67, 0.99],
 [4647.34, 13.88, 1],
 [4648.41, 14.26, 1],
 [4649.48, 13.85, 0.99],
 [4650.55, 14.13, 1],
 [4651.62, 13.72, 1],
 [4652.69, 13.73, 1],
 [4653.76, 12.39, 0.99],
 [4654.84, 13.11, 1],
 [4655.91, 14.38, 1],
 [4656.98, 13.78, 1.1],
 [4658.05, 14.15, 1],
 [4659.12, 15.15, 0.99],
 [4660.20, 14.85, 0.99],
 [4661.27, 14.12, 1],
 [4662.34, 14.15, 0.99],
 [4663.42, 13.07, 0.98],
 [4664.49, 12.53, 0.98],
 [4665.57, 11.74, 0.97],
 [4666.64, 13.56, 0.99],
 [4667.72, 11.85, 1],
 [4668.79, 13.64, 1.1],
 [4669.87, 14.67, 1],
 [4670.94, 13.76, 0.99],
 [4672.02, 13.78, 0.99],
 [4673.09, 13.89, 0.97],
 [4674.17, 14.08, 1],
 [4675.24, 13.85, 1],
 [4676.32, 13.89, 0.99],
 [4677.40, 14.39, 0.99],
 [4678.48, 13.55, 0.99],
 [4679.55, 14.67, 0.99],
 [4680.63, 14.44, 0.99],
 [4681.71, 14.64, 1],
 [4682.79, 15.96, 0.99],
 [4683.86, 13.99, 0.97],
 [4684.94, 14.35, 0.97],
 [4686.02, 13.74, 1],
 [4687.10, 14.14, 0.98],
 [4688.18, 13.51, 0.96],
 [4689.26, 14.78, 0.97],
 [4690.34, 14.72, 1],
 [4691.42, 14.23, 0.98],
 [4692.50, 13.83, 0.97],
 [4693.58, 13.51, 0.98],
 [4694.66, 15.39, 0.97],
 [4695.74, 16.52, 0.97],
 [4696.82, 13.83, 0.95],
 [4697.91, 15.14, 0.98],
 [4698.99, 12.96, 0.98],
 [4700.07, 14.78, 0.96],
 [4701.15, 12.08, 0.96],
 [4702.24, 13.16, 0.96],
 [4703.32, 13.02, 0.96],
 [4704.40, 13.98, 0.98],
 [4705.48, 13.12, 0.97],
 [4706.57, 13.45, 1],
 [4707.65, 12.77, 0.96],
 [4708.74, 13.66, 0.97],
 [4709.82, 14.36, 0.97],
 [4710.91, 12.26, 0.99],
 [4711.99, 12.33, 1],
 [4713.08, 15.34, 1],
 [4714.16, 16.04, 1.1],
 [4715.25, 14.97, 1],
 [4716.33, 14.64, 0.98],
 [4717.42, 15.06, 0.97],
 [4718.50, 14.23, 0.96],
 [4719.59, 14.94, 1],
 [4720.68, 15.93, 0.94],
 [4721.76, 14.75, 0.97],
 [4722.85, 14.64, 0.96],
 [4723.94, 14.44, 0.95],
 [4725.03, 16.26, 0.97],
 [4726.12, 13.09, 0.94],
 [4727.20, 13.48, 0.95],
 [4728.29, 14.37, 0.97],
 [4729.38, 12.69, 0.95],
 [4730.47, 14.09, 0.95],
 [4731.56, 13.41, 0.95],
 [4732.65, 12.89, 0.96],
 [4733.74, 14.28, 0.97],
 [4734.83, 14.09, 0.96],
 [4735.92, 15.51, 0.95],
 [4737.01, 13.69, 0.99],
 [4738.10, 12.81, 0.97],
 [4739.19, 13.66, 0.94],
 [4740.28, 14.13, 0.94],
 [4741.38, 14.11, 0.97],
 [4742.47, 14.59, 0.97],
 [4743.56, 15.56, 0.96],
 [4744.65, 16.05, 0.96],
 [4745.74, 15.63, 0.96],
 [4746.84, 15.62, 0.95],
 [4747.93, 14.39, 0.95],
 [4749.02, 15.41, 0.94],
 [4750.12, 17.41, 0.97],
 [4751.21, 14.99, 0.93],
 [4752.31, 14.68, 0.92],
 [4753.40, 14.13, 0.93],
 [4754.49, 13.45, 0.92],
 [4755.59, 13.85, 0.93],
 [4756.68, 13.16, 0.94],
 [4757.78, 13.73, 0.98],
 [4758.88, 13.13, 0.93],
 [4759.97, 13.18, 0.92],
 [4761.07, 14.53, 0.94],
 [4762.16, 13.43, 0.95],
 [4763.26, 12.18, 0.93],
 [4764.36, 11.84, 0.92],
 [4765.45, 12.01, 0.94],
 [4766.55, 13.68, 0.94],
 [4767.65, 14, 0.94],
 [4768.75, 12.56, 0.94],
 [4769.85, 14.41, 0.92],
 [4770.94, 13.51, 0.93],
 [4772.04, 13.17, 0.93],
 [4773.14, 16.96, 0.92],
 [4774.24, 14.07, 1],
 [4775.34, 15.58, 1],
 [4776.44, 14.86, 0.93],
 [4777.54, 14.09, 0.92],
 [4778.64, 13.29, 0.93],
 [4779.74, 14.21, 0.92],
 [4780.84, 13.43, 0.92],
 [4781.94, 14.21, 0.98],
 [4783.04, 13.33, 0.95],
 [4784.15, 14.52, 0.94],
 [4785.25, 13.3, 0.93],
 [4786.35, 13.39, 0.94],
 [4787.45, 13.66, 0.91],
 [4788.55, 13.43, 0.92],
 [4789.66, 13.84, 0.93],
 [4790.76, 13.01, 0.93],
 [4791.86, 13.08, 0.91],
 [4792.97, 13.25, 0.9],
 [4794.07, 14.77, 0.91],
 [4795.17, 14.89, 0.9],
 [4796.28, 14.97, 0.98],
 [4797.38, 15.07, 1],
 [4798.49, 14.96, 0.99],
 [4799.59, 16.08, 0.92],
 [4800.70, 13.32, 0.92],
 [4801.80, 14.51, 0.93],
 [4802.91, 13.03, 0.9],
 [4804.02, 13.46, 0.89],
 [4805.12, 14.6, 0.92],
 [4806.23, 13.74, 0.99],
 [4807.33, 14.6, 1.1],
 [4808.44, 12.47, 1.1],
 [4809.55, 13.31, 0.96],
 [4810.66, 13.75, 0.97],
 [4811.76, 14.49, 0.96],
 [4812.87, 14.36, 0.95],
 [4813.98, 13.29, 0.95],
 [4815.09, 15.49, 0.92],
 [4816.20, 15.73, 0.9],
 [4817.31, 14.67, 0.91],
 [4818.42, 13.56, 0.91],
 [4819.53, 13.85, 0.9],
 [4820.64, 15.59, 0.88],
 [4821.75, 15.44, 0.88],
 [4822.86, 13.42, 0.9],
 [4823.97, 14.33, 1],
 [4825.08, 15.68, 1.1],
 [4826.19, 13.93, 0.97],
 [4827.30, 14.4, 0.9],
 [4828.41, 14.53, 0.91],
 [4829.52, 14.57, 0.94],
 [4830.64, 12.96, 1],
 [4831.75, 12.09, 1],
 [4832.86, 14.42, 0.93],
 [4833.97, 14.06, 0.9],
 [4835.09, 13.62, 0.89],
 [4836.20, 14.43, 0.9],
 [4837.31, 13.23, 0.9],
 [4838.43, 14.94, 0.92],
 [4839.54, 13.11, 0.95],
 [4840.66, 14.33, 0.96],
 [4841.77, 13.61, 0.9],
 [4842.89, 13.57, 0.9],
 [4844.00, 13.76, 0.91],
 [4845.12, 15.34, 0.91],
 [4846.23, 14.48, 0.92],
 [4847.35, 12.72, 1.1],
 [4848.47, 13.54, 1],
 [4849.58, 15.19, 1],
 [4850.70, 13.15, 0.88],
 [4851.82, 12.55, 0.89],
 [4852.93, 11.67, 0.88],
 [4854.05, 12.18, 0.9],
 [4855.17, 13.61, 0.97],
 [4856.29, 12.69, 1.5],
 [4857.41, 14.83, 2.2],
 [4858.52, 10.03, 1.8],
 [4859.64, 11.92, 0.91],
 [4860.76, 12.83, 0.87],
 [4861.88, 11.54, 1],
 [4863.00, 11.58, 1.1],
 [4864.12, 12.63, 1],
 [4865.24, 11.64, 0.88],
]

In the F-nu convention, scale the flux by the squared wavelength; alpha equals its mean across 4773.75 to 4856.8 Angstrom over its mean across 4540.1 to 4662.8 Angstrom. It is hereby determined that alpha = 1.10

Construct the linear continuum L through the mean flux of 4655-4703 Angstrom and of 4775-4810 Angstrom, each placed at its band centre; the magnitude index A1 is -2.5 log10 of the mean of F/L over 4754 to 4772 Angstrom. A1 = 0.06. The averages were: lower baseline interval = 14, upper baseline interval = 14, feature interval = 13.3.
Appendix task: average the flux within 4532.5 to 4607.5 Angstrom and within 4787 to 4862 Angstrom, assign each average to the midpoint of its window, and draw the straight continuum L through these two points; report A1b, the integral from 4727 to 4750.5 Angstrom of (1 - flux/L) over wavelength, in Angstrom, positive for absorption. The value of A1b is -1.1 Angstrom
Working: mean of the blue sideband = 13.7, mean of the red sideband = 13.9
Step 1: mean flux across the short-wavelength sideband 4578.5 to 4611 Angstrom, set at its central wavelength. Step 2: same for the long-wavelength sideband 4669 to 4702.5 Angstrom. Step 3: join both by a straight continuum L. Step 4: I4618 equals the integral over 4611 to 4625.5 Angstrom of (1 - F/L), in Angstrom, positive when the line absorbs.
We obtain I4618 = -0.78 Angstrom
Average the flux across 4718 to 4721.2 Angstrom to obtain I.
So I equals 15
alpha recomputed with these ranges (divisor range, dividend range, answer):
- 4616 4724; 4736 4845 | 1.05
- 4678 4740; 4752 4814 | 1.01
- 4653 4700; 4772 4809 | 1.06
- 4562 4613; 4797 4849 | 1.12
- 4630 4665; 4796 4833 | 1.10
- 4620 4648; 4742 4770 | 1.04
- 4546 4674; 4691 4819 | 1.08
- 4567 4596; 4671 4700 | 1.07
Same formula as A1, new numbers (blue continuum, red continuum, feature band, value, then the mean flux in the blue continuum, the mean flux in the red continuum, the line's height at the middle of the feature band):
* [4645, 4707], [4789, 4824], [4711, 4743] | -0.02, 13.9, 14.2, 14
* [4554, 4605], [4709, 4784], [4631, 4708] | 0.01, 13.9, 14.2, 14.1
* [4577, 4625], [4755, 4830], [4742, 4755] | -0.09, 14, 14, 14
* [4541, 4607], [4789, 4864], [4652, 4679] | 0.01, 13.8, 13.8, 13.8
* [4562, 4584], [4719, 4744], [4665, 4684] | 0.02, 14.1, 14.2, 14.2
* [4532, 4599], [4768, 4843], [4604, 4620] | -0.02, 13.7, 14.1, 13.8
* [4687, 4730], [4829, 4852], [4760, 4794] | 0.02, 14.2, 13.8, 14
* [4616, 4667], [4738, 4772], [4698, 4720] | 0.01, 14.1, 14.1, 14.1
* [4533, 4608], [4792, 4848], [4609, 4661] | -0.02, 13.8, 14.2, 13.9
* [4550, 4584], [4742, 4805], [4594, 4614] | 0.02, 14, 14.1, 14.1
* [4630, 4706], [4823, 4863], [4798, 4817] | -0.05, 13.9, 13.5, 13.6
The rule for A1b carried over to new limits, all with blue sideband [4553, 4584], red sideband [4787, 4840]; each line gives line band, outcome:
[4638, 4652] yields 0.25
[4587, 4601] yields 0.42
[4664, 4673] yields 0.56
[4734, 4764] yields -0.42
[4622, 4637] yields -0.47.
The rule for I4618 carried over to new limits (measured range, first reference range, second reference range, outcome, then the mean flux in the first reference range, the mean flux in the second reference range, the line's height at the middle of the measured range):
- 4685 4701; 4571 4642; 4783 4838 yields -0.27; 14.1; 14.1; 14.1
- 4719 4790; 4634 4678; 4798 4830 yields 0.02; 13.8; 14.3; 14.1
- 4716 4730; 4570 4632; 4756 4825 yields -0.49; 14.1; 14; 14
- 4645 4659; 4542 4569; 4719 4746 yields 0.34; 13.8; 14.4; 14.1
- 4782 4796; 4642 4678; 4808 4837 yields 0.33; 13.7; 14.2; 14.1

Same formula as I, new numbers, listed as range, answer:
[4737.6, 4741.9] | 13.7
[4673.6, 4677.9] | 14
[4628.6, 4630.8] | 13.7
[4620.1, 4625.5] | 15.5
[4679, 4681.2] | 14.6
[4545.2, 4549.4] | 13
